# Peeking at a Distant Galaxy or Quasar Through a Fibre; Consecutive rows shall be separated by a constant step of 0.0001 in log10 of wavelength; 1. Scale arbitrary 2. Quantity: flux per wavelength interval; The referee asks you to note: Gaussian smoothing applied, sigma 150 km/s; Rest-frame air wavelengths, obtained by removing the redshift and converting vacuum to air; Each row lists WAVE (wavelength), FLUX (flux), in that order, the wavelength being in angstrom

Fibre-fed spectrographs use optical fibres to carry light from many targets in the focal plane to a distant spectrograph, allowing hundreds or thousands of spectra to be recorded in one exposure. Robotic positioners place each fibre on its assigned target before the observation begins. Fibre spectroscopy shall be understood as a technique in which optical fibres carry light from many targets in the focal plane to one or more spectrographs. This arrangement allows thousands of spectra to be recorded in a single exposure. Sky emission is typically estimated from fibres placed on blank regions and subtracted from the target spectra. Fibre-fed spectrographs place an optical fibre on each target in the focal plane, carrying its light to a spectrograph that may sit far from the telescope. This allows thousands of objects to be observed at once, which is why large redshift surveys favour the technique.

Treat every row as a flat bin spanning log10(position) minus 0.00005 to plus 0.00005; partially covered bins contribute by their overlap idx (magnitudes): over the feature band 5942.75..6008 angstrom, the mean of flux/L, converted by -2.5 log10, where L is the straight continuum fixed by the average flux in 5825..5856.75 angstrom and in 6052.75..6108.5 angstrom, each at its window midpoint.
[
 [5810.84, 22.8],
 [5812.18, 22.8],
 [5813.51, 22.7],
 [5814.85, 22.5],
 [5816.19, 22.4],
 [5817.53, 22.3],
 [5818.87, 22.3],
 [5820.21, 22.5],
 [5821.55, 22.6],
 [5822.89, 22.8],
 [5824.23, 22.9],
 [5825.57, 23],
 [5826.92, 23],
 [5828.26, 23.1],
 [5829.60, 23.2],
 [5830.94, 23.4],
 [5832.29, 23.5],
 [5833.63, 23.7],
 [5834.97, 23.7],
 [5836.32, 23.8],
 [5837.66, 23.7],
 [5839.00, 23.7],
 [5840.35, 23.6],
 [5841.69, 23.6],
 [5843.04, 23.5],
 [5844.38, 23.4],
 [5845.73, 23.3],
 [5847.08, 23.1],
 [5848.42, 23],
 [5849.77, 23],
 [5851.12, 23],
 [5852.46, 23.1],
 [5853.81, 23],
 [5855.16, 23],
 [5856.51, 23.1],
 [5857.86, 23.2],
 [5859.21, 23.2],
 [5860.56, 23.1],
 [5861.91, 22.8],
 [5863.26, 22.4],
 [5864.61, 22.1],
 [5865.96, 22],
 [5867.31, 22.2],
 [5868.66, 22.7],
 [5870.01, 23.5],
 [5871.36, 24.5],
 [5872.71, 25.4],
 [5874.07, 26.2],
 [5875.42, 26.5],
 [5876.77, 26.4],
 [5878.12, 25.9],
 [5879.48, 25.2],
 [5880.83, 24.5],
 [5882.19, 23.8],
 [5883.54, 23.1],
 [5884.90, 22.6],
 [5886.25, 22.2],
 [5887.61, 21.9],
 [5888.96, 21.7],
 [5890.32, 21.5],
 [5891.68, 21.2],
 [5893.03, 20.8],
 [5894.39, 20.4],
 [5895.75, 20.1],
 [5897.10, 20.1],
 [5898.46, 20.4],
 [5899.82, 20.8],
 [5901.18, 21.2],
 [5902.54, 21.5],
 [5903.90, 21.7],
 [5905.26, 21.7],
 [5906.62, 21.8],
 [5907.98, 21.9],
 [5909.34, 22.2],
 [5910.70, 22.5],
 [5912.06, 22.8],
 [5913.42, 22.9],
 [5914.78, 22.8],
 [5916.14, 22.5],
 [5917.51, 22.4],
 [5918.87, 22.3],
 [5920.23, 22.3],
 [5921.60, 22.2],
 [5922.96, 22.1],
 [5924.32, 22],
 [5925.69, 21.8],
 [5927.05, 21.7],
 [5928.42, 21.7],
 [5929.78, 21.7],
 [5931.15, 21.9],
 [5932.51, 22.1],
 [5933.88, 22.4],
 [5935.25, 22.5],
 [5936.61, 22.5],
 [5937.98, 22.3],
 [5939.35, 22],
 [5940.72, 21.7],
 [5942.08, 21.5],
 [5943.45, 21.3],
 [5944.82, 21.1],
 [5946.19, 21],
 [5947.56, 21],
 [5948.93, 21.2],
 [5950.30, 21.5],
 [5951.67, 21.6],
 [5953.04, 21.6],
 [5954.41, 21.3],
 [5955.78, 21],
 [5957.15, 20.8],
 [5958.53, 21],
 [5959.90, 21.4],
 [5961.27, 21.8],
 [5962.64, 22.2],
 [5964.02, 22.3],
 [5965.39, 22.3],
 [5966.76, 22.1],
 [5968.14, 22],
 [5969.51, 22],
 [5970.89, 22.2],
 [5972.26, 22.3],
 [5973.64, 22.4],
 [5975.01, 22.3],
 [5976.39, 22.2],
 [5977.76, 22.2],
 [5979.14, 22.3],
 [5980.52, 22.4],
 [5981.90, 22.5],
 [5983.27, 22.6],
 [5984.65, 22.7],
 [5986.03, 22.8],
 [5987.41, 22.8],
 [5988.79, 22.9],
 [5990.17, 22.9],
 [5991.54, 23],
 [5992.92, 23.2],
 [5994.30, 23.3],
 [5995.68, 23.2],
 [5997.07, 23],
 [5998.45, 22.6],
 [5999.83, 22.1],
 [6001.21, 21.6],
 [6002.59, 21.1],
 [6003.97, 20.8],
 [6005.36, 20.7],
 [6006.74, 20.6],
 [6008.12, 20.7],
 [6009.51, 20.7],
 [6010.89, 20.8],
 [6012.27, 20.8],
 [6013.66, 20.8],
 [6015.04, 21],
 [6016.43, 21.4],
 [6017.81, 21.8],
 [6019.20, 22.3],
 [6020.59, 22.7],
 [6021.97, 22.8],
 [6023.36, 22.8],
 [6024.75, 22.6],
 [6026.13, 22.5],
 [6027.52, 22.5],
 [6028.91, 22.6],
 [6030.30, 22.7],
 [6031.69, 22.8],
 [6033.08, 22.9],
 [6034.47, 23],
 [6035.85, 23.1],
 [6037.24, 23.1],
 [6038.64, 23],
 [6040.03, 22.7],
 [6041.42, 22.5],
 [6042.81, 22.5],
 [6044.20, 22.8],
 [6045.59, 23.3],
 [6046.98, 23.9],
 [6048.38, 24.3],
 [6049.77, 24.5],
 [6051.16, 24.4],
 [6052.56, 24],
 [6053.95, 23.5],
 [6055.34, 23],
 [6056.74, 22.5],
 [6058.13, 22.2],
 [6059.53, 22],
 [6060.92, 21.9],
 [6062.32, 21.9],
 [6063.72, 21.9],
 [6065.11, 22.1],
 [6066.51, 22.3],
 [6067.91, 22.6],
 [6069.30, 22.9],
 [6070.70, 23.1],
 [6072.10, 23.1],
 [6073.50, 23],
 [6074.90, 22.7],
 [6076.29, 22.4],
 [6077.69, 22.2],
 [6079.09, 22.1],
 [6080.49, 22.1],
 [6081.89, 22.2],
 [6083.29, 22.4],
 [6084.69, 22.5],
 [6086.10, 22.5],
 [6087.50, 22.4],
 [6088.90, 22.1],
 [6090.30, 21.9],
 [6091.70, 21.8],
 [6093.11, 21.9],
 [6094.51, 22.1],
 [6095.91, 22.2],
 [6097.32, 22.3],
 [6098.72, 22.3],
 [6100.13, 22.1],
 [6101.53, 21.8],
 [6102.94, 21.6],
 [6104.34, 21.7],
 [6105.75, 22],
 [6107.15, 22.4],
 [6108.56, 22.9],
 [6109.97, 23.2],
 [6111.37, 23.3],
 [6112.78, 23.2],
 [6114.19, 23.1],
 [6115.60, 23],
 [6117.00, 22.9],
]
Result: 0.038 mag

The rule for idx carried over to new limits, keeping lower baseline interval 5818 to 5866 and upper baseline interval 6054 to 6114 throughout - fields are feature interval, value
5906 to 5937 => 0.031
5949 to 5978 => 0.045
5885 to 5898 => 0.088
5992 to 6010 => 0.039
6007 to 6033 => 0.032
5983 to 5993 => -0.009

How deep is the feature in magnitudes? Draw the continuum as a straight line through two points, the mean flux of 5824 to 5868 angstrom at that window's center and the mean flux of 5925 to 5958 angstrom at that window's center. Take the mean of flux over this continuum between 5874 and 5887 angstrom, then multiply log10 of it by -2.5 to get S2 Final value -0.090 mag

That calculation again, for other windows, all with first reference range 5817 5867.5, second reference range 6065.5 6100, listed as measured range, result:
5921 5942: 0.037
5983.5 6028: 0.026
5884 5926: 0.054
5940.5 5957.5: 0.072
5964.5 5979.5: 0.023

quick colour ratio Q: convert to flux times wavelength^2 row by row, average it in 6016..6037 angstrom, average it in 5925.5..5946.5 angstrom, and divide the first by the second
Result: 1.1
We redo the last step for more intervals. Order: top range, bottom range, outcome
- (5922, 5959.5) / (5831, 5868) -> 0.96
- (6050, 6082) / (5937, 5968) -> 1.09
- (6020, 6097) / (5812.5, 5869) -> 1.06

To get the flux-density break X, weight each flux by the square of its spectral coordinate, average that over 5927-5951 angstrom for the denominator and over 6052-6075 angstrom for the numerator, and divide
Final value 1.09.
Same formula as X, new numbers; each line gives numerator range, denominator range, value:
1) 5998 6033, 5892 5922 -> 1.04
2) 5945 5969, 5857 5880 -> 0.93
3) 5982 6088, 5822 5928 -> 1.04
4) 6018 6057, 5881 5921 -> 1.10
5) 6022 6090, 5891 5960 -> 1.10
